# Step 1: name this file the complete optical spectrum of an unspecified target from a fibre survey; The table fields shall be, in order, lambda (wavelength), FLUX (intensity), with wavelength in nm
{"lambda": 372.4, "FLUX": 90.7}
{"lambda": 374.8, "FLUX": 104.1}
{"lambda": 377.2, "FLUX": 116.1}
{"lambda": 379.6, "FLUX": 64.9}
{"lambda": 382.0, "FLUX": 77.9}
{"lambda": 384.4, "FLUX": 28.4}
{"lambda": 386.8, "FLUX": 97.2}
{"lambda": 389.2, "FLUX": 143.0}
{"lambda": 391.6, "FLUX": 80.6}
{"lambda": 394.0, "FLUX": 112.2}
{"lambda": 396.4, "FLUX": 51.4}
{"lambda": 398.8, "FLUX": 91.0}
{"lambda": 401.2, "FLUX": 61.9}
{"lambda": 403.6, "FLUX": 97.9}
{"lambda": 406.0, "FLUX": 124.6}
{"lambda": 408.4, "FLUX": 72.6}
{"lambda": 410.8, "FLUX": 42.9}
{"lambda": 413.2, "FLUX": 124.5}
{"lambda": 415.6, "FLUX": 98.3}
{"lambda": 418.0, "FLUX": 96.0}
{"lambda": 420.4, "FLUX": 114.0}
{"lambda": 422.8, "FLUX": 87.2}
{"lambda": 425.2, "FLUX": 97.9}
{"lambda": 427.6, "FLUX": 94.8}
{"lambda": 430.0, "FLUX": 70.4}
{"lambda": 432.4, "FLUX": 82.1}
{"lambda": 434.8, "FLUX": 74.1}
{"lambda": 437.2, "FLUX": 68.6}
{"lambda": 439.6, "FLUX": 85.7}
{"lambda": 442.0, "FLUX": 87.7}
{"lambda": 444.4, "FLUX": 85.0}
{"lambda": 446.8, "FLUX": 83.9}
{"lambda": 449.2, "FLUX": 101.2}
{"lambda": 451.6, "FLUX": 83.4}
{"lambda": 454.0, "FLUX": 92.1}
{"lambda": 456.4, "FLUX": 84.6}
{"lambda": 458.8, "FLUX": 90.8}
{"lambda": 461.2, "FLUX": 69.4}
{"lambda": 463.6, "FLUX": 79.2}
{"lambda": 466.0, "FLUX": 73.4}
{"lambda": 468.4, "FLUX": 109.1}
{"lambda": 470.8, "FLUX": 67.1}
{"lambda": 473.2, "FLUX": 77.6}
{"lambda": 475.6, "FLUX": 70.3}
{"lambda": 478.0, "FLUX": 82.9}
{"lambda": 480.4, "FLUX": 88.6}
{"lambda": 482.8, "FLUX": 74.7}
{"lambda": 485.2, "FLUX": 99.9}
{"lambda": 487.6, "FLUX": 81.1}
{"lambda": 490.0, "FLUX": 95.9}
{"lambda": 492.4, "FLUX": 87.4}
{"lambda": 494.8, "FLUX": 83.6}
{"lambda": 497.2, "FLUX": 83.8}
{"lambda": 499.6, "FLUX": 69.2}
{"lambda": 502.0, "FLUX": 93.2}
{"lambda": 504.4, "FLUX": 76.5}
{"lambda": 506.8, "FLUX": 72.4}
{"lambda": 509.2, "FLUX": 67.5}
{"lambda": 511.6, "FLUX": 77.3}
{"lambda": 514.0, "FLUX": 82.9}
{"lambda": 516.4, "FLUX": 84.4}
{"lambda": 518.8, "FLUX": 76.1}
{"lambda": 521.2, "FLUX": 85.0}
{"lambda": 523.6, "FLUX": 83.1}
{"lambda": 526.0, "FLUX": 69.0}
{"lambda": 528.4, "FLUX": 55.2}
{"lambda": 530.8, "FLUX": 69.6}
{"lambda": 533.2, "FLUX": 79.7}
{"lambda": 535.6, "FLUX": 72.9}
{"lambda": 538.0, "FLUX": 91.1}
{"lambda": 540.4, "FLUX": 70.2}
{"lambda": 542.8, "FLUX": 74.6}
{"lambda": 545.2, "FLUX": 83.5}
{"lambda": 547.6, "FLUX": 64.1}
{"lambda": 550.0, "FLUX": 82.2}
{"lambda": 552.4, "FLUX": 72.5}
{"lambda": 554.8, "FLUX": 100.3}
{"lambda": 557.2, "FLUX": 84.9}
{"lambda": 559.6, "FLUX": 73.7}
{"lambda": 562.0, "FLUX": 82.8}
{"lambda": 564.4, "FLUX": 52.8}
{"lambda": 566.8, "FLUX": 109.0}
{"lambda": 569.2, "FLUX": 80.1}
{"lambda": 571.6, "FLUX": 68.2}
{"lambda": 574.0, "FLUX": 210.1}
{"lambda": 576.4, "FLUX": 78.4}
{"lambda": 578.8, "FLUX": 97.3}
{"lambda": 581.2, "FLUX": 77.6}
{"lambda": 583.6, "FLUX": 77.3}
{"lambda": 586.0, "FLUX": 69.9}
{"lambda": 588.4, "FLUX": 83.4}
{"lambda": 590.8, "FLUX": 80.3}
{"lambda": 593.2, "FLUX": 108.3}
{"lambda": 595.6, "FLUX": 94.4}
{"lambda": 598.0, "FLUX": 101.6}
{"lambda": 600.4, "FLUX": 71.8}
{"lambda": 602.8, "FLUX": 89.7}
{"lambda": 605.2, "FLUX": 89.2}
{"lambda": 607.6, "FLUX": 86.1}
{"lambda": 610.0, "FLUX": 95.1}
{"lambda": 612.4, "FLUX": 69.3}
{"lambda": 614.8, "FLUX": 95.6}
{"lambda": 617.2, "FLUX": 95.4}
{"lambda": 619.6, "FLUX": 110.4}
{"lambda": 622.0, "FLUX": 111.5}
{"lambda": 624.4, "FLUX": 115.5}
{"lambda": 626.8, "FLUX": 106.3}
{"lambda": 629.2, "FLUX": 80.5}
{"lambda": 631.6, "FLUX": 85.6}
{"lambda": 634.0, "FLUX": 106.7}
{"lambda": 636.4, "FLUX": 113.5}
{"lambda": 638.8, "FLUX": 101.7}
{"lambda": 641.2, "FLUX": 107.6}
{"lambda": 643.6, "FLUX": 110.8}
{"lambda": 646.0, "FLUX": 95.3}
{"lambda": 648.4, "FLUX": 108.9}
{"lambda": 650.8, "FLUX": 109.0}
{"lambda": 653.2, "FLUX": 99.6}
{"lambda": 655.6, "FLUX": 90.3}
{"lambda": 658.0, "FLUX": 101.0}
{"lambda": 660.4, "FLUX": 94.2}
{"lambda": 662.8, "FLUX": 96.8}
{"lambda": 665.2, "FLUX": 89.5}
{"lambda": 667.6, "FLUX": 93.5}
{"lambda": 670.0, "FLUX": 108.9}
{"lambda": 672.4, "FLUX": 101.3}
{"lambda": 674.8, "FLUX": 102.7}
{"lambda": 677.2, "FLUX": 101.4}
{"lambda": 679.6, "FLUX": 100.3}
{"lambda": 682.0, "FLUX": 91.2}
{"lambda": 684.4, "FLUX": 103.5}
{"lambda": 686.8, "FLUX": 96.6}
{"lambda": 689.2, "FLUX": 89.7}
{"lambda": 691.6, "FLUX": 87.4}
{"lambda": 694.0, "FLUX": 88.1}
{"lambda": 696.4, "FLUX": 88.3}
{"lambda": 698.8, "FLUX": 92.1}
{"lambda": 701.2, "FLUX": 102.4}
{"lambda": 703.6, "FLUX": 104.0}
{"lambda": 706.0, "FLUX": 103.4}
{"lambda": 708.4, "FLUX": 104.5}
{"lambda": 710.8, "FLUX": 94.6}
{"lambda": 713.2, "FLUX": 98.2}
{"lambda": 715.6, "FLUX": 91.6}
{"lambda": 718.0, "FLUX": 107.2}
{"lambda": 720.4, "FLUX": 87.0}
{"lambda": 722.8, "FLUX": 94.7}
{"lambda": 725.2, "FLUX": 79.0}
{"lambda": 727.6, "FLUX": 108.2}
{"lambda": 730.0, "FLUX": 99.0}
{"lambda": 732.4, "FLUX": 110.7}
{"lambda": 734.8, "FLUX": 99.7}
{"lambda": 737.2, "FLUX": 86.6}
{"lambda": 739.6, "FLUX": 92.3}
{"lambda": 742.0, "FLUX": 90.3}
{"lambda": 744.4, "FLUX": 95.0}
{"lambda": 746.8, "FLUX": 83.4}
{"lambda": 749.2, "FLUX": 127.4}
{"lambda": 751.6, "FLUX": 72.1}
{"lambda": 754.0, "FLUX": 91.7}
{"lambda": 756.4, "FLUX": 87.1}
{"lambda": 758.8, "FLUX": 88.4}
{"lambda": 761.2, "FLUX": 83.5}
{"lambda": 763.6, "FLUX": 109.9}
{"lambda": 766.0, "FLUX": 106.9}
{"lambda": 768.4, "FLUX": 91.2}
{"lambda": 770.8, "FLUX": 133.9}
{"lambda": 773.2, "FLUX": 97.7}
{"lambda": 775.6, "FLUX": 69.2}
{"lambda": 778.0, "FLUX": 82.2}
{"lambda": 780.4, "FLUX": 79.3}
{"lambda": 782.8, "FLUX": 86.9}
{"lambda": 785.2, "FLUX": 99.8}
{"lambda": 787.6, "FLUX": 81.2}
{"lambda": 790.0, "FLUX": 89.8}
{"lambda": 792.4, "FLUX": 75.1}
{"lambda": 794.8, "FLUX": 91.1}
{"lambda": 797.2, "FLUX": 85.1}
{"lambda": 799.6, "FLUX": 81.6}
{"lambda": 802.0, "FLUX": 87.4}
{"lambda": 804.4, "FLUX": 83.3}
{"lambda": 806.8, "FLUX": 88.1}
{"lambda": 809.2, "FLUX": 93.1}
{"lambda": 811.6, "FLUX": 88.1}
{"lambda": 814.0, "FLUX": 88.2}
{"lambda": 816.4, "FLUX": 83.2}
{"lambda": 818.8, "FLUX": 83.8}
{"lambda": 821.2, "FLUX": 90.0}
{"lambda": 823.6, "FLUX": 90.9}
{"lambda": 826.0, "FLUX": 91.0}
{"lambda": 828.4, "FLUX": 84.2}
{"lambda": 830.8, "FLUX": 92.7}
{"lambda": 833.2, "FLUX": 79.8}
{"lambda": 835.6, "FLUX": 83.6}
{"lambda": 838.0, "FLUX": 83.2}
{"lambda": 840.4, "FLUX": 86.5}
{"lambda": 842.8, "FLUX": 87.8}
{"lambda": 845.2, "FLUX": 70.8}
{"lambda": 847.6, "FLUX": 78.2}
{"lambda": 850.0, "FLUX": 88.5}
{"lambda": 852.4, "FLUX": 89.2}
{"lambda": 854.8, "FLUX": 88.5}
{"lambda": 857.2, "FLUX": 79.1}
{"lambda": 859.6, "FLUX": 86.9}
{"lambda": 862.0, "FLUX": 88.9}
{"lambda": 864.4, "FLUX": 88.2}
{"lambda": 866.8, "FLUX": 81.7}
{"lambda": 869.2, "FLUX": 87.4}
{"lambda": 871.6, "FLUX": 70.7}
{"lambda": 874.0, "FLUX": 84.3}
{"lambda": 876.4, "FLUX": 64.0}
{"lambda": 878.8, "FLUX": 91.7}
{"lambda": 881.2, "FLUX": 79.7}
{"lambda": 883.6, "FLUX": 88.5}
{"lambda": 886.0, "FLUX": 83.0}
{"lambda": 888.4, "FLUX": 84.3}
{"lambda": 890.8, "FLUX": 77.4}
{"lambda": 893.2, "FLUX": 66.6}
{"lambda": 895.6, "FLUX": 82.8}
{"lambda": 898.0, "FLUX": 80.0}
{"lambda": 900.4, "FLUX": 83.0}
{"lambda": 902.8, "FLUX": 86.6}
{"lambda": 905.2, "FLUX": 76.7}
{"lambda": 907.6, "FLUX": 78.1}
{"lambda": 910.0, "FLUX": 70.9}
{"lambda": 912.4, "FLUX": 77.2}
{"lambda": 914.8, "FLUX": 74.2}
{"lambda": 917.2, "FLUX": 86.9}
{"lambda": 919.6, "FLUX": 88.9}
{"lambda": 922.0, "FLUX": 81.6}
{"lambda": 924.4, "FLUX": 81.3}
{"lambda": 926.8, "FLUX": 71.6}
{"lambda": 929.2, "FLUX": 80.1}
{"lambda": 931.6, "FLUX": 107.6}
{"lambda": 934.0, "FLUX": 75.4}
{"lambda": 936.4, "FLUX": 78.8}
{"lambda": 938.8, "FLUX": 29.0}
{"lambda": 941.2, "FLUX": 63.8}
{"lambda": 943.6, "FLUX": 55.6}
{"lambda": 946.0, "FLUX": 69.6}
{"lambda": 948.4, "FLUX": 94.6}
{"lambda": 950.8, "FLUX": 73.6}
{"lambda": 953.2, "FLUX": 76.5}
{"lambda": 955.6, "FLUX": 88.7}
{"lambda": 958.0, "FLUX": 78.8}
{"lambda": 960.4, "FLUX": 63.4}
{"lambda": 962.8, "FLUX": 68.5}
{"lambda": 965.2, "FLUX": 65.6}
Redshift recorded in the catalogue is 0.541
